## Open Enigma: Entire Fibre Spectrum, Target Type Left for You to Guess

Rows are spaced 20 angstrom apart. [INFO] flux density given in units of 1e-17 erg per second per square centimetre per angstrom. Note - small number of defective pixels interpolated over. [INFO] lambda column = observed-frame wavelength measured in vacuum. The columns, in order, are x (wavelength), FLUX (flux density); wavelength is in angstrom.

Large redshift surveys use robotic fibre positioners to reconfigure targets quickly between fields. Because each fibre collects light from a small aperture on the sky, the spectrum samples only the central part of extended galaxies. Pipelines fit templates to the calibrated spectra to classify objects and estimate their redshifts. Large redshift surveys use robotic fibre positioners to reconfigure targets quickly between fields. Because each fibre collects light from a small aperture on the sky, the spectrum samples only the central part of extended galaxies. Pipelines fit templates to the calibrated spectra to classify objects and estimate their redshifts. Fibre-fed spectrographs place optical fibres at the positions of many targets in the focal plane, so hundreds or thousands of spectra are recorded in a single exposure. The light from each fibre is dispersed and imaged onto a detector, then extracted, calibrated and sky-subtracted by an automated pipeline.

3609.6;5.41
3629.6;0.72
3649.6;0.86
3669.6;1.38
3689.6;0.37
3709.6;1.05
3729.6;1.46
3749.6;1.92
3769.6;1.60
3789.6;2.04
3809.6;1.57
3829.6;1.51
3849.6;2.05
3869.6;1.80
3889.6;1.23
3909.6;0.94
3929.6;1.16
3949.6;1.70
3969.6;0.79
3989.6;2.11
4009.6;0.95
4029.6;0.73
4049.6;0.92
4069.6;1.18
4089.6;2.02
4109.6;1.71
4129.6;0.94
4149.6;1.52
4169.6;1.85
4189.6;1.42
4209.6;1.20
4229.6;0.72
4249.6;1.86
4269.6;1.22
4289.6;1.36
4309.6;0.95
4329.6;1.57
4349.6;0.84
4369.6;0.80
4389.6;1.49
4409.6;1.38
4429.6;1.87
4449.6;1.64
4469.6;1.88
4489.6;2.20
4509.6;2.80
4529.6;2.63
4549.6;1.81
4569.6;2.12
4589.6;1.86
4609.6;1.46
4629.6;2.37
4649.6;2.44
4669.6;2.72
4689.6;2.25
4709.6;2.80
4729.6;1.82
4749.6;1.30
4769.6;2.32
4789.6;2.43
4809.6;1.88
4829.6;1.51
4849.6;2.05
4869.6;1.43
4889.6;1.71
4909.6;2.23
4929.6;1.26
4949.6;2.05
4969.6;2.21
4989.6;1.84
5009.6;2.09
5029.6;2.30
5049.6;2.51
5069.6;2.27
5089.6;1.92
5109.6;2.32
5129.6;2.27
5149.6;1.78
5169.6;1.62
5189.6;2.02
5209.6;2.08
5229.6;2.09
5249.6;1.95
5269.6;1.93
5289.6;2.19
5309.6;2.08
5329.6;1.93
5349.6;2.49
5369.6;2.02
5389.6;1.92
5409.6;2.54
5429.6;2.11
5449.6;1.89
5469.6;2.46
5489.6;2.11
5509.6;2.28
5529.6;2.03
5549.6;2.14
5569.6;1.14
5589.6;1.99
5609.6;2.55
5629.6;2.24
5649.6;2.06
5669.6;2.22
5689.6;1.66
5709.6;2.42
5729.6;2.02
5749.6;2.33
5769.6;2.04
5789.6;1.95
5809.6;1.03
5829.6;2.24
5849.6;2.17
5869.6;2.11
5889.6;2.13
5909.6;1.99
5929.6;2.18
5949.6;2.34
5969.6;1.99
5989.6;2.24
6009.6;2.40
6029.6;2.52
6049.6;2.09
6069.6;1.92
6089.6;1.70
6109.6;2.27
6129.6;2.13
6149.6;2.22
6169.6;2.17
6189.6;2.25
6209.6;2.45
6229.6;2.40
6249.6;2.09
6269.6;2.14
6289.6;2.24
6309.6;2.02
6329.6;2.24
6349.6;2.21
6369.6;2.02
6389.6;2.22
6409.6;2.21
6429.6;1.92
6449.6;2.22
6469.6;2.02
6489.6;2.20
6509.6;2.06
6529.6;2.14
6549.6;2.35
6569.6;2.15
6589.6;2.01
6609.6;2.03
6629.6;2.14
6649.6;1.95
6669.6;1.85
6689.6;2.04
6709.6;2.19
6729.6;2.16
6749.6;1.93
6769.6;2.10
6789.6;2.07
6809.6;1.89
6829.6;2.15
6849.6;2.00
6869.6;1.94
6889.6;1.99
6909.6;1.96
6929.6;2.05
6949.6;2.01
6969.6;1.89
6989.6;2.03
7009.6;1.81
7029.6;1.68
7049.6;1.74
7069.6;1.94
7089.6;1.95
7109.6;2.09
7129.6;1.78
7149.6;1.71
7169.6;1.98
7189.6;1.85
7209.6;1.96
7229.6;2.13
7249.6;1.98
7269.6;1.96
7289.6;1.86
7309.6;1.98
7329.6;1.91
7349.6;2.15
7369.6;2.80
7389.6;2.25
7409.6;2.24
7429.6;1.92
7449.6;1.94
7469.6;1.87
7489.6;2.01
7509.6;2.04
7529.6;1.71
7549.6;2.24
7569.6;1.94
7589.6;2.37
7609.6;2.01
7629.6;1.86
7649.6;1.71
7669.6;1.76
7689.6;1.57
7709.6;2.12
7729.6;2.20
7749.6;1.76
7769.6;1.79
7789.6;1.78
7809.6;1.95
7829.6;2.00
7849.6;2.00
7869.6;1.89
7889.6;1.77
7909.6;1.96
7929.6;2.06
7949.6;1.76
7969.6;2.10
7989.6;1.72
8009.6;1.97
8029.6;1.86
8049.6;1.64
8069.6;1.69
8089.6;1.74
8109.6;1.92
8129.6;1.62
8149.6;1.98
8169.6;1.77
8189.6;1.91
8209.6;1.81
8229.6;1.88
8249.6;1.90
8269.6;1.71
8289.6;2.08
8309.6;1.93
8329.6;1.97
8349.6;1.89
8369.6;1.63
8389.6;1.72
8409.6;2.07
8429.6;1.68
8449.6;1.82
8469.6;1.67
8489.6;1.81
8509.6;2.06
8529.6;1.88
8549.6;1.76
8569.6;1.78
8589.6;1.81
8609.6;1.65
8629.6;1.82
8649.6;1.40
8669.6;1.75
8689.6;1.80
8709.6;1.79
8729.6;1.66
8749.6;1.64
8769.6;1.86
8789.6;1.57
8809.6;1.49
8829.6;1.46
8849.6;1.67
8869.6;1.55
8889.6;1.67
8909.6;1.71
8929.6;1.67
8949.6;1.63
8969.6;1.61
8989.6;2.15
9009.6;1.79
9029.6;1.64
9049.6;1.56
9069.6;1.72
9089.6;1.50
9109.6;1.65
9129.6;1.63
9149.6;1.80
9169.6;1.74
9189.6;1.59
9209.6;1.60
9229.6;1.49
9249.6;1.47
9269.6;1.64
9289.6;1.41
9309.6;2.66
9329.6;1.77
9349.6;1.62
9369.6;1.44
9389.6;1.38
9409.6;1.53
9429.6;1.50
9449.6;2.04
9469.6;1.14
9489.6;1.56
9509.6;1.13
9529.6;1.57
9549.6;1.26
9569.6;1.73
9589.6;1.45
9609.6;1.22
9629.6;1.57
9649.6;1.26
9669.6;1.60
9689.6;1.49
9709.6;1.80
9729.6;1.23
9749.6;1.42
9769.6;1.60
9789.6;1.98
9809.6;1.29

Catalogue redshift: 0.124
